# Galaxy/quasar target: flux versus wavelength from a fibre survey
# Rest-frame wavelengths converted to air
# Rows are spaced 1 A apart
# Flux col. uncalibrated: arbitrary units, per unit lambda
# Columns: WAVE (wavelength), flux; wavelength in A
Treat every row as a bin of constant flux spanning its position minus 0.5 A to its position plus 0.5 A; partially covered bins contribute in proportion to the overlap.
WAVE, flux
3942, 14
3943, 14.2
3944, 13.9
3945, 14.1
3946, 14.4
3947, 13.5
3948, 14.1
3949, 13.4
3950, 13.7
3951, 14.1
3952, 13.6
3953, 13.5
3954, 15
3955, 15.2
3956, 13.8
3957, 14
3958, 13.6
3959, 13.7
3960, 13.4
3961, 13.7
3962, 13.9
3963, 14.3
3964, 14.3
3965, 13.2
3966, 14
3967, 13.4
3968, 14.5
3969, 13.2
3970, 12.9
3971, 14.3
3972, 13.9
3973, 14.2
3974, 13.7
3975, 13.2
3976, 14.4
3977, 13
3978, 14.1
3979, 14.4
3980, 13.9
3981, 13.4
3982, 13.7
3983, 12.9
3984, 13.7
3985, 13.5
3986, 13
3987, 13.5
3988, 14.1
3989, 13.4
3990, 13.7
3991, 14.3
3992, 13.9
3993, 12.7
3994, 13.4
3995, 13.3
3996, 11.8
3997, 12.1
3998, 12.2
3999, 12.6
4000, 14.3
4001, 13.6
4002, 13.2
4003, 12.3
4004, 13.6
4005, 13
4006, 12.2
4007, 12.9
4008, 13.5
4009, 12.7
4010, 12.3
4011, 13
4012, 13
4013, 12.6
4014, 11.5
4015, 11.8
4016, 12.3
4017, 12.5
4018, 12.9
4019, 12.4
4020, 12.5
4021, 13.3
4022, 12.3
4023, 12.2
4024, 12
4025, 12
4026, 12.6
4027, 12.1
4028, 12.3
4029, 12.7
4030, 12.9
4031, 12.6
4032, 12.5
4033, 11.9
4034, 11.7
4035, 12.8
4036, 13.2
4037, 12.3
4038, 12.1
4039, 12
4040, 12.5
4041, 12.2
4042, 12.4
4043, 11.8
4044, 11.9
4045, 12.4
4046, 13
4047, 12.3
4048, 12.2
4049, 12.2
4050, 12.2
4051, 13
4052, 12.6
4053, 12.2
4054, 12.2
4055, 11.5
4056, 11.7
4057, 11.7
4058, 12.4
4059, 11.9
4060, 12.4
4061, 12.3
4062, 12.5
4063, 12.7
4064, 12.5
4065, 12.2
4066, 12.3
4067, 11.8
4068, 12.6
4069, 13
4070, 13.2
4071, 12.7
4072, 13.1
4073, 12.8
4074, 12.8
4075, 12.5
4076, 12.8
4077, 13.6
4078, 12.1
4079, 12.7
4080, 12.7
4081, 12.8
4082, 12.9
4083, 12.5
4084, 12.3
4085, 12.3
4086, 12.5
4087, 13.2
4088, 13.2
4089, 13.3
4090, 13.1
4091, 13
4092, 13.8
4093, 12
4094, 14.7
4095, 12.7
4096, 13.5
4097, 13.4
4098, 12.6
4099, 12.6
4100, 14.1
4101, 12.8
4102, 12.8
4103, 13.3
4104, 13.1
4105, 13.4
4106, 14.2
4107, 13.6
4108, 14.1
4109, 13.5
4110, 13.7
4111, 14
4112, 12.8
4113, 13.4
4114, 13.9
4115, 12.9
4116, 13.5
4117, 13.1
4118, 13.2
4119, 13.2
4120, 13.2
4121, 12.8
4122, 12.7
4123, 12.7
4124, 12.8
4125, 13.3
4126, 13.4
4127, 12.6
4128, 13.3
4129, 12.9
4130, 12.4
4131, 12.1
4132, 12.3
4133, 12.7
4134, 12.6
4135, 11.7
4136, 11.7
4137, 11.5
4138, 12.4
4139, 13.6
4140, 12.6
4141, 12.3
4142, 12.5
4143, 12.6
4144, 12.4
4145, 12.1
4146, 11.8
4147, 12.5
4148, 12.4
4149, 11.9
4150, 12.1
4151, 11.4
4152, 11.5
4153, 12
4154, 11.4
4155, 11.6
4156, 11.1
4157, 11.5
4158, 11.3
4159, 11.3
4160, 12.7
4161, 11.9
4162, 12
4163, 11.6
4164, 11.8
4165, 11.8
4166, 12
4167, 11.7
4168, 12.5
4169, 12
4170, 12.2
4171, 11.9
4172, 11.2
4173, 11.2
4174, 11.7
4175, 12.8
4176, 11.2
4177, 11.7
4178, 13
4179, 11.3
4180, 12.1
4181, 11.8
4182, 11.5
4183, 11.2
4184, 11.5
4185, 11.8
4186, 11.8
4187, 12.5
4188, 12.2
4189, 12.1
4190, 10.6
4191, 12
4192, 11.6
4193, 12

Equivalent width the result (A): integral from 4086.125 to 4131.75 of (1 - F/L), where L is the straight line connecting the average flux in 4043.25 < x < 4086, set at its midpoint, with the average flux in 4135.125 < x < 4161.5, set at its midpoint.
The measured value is -3.6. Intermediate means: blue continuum 12.5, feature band 13.2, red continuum 12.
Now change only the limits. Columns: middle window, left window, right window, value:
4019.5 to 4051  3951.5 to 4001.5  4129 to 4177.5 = 1.7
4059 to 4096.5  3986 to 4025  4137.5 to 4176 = -1.0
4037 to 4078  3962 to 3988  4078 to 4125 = 2.9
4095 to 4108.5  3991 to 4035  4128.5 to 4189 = -1.2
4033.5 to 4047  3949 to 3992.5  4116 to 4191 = 0.9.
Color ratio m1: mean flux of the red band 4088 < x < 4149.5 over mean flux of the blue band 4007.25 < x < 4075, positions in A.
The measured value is 1.04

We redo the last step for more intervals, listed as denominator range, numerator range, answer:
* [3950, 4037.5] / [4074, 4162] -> 0.96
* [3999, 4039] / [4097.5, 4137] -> 1.03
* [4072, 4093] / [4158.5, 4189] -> 0.92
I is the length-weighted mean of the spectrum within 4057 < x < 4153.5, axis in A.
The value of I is 12.8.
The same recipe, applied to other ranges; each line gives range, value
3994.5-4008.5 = 12.9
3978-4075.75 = 12.7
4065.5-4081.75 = 12.7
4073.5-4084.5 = 12.7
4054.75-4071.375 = 12.3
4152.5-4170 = 11.8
